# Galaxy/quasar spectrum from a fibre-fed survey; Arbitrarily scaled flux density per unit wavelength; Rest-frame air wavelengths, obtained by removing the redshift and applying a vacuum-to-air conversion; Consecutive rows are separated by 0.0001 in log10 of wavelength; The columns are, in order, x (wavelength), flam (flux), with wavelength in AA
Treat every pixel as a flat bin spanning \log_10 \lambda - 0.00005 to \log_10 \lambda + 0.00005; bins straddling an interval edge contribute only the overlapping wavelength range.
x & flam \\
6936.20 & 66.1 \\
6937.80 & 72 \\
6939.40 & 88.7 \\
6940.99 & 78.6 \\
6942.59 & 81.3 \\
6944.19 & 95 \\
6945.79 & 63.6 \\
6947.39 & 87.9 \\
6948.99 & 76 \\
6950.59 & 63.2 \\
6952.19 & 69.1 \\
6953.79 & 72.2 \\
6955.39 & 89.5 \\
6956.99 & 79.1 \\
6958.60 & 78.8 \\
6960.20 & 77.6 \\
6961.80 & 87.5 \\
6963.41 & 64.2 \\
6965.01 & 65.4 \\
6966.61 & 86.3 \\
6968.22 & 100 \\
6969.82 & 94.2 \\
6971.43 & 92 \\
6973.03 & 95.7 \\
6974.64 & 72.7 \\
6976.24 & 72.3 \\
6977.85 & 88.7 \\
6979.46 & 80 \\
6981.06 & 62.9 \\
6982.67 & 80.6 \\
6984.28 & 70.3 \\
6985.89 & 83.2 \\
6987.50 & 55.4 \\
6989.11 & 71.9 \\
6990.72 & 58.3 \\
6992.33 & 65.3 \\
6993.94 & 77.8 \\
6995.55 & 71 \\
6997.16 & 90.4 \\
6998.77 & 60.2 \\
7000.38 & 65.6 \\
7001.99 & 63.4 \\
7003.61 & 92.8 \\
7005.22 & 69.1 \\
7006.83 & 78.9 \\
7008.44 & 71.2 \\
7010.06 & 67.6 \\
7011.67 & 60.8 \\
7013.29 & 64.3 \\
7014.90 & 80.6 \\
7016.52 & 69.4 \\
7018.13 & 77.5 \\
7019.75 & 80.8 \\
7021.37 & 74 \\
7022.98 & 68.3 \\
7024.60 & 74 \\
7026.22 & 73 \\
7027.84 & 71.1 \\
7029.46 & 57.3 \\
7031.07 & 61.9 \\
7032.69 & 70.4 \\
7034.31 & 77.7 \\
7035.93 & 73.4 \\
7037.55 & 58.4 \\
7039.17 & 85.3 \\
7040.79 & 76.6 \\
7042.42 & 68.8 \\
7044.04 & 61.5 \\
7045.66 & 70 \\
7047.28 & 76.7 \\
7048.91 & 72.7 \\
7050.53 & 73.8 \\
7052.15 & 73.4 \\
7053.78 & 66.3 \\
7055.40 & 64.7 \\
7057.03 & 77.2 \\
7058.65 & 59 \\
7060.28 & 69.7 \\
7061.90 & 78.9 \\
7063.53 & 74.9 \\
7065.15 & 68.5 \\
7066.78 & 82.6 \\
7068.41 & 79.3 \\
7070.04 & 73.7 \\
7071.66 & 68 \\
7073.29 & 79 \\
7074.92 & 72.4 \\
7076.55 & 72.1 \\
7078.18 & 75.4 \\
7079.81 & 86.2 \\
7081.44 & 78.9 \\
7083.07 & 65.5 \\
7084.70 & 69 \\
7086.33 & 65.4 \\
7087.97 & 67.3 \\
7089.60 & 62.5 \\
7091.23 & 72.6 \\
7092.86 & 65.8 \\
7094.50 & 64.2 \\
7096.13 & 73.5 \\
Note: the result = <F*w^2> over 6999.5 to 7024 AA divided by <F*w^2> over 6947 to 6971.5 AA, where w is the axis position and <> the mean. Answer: 0.92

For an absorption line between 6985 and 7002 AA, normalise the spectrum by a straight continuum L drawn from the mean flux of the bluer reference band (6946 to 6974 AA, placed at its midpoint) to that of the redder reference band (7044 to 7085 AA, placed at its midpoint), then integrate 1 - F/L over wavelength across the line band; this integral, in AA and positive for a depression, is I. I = 1.9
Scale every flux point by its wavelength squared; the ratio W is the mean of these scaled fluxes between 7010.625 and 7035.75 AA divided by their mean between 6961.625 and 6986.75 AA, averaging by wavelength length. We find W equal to 0.9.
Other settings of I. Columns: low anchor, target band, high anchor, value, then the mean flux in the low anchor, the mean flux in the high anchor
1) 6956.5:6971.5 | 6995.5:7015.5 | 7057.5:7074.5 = 1.7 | 82.1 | 73.4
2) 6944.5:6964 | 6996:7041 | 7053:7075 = 1.3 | 76.3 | 72.5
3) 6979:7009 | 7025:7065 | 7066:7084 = 2.0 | 71.9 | 75.7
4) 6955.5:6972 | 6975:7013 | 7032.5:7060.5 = 3.1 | 82.6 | 70.9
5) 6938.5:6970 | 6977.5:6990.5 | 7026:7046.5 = 0.5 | 79.6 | 69.6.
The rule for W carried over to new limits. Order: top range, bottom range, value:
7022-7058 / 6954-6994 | 0.92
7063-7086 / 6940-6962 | 0.98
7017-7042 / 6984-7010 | 1.02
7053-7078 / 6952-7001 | 0.97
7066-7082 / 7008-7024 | 1.09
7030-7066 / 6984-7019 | 1.01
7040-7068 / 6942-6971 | 0.92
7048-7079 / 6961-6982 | 0.91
